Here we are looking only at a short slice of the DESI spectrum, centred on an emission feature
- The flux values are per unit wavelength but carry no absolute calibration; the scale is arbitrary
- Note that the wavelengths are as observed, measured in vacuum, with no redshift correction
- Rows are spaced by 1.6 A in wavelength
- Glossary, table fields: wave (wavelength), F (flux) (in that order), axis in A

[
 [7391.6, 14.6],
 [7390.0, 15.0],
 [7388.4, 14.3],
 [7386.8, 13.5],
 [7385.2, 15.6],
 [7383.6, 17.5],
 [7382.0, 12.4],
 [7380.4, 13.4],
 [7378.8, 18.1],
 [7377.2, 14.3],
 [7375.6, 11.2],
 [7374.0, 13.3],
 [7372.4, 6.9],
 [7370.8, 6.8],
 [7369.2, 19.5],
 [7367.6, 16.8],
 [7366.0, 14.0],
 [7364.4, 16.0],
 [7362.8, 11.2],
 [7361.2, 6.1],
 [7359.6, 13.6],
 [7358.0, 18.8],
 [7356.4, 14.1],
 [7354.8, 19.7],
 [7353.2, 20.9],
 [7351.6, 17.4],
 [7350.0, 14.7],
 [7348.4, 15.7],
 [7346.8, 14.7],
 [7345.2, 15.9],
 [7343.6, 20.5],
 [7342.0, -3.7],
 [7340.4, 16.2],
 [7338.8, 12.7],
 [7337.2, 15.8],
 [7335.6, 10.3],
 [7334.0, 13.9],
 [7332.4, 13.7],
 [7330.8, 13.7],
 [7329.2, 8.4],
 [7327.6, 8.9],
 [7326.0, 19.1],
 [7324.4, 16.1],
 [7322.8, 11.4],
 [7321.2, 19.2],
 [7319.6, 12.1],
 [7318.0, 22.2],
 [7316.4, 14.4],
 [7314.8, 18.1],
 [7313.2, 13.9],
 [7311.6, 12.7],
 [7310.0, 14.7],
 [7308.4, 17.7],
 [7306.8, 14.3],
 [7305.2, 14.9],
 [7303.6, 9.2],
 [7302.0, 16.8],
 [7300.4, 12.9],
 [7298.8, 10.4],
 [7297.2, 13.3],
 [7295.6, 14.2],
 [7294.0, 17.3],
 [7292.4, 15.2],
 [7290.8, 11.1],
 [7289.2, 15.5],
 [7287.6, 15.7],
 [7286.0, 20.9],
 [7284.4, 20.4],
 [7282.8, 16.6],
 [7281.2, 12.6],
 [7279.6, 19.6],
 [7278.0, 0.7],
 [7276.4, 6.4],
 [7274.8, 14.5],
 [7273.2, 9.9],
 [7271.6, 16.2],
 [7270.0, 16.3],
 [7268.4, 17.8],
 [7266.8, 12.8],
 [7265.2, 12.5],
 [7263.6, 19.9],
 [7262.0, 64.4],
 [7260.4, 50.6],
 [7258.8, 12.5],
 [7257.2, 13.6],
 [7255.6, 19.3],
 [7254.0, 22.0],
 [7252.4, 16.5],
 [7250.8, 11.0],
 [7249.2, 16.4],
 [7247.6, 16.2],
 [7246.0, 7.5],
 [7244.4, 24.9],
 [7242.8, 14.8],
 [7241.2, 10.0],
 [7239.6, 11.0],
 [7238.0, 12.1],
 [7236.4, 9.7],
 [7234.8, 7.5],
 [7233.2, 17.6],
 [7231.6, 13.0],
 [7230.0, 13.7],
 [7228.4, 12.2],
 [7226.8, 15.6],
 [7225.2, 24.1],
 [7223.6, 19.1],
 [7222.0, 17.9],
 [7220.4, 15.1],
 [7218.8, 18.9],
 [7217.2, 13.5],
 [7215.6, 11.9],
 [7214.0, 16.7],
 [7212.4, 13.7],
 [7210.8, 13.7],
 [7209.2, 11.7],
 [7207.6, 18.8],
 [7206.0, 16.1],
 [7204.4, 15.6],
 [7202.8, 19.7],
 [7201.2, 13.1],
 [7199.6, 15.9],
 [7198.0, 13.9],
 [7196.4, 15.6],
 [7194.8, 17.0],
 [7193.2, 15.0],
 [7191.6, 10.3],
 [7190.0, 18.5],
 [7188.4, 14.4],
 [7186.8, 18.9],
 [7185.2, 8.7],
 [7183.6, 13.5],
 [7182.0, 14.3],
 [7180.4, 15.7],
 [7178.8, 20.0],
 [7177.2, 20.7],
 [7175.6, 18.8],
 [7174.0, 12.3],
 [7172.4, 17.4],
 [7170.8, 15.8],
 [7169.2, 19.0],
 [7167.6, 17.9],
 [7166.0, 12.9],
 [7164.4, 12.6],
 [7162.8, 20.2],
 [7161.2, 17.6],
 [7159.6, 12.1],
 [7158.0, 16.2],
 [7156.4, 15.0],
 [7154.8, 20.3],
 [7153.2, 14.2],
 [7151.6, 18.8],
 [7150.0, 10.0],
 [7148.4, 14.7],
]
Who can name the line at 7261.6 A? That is Halpha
